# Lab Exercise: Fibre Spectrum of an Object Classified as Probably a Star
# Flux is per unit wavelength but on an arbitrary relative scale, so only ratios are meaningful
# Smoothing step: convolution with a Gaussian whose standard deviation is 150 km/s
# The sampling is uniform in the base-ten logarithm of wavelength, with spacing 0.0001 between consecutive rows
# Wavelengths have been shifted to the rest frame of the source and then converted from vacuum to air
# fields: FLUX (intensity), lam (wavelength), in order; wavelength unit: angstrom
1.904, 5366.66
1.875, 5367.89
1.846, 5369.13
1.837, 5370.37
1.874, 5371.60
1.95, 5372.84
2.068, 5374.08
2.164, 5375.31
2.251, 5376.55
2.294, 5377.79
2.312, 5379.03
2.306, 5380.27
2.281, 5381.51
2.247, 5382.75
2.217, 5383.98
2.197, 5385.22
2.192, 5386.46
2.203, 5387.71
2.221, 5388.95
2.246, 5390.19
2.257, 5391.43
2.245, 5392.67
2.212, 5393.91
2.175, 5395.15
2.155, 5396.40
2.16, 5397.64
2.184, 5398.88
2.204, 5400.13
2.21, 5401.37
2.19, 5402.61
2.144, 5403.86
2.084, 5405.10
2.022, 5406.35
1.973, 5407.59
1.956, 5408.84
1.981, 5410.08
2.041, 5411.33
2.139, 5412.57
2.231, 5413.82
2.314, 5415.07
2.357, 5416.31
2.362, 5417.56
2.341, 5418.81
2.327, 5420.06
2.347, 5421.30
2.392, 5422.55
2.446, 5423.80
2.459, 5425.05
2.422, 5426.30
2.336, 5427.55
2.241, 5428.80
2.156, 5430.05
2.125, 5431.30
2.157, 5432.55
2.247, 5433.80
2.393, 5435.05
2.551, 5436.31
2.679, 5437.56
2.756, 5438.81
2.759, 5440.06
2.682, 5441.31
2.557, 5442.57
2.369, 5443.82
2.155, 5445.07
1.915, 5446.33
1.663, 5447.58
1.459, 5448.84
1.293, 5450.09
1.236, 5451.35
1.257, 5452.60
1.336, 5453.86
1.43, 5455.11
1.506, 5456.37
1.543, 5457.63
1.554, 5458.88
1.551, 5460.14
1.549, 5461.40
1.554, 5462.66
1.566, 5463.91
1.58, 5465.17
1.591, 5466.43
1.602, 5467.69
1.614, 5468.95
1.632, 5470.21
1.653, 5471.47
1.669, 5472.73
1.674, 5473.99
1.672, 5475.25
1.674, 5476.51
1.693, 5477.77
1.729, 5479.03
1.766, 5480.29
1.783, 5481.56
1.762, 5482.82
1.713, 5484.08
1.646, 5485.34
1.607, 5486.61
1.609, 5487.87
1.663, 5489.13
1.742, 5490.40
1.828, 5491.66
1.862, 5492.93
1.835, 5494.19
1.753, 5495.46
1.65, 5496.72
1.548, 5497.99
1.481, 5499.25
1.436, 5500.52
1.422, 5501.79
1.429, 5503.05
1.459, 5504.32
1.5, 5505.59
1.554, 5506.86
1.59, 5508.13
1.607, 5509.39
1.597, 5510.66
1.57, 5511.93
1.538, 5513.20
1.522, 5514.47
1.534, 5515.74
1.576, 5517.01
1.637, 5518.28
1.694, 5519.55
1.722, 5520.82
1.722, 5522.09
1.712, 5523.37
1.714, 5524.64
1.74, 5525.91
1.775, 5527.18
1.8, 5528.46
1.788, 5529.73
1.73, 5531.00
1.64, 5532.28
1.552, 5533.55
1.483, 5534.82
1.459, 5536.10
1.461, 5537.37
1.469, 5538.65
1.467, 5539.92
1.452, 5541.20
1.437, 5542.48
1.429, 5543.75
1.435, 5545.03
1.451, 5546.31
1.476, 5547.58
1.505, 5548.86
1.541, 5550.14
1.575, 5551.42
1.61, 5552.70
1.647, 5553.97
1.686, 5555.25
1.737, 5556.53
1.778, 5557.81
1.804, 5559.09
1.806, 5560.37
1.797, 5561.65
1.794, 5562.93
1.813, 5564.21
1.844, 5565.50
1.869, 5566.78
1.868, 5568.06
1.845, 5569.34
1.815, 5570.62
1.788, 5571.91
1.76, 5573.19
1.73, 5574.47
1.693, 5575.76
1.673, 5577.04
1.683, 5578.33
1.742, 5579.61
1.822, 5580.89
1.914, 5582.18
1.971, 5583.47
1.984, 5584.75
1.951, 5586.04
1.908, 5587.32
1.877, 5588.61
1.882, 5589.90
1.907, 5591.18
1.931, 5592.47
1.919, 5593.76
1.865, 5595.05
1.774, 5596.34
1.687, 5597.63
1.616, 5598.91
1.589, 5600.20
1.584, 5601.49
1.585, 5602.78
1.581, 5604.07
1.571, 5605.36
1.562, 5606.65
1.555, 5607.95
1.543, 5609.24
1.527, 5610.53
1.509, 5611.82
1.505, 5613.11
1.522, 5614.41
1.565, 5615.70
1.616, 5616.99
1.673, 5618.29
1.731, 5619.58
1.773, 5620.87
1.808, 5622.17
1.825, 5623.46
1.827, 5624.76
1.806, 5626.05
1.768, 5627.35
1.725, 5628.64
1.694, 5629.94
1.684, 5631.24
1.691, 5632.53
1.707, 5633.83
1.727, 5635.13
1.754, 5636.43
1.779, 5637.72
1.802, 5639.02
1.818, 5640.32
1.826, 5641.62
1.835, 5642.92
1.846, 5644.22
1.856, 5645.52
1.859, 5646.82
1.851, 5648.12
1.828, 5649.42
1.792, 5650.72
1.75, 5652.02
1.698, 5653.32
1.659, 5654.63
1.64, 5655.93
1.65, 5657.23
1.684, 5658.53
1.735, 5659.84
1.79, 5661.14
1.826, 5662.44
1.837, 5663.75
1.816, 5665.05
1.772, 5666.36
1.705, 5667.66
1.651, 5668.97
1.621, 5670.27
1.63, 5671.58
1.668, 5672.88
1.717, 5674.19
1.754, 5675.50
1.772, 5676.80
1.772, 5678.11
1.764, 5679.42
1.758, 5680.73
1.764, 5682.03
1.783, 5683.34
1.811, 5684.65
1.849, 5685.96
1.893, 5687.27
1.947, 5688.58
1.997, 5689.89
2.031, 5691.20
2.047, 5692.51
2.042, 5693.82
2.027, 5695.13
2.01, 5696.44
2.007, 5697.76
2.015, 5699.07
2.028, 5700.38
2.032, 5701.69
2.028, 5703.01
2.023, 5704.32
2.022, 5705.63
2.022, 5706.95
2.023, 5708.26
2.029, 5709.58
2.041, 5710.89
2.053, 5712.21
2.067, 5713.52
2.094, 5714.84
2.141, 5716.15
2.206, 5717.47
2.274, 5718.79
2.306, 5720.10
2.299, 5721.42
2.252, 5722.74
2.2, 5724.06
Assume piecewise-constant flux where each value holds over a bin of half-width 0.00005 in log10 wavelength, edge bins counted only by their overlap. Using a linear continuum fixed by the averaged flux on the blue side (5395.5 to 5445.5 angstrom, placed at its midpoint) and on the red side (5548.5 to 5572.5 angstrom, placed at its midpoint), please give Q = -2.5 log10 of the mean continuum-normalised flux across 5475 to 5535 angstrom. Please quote 0.19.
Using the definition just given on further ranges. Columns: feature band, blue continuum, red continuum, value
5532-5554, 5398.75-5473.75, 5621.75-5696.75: 0.26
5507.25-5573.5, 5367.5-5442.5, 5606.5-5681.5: 0.18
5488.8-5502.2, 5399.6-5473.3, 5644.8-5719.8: 0.19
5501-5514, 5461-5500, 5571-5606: 0.11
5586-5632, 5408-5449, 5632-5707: 0.14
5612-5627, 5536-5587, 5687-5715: 0.09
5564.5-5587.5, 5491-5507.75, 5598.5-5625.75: -0.13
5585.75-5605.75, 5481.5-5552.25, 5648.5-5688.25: -0.05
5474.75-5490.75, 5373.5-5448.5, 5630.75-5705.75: 0.25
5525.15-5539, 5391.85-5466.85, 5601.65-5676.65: 0.16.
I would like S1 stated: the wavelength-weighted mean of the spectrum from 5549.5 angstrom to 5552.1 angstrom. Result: 1.56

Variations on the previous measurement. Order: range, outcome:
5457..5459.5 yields 1.55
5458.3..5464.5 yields 1.55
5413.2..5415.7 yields 2.28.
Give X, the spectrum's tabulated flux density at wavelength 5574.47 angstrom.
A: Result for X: 1.73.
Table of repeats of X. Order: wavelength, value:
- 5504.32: 1.459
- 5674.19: 1.717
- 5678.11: 1.772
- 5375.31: 2.164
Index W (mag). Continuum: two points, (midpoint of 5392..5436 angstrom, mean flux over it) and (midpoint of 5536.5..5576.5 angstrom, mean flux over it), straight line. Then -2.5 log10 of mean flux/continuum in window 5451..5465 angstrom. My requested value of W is 0.359 mag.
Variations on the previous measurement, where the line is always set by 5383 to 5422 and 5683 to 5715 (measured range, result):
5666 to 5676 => 0.194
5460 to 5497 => 0.266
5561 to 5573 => 0.145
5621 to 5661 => 0.155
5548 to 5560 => 0.255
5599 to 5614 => 0.303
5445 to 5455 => 0.397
